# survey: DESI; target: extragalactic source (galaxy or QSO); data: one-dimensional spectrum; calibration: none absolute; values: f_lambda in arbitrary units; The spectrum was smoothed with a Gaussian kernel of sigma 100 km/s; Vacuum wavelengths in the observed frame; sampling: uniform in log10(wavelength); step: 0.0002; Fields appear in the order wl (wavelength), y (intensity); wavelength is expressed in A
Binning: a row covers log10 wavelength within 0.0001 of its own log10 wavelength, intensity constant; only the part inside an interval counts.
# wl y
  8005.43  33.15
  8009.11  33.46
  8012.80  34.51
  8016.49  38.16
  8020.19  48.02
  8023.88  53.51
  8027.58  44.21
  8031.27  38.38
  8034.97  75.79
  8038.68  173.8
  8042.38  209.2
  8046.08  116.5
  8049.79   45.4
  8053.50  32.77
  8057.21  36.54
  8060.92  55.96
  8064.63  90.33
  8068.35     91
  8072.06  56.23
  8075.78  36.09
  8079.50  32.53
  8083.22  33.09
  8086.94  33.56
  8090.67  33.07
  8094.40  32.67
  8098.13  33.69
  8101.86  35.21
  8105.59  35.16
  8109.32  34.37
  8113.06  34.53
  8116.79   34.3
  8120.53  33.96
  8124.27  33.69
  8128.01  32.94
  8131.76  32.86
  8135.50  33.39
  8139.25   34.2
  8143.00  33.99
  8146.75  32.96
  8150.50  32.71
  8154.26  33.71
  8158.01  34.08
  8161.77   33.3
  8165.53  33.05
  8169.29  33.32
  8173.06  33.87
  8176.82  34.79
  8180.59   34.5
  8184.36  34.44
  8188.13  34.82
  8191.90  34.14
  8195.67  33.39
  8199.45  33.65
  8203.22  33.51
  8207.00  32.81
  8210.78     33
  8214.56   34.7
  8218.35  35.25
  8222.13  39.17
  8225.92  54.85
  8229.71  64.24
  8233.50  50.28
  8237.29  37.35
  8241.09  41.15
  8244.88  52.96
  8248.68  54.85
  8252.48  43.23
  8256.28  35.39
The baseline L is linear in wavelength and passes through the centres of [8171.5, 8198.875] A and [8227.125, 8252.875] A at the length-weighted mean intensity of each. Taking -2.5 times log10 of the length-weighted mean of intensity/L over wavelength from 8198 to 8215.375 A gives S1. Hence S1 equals 0.20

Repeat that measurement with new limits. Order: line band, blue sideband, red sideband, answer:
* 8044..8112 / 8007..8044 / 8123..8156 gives 0.17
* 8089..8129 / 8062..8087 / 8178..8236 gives 0.43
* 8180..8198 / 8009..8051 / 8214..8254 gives 0.49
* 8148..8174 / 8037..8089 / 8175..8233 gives 0.42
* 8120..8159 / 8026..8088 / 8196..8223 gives 0.46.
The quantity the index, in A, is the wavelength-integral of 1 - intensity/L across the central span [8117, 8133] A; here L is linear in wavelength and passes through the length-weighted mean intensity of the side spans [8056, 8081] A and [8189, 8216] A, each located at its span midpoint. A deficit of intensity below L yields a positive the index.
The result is 4.8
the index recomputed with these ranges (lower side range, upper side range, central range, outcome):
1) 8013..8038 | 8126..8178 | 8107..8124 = 2.3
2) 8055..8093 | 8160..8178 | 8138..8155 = 1.8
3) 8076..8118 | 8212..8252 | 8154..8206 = 9.4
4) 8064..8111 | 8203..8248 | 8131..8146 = 3.3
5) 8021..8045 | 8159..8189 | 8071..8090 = 9.7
